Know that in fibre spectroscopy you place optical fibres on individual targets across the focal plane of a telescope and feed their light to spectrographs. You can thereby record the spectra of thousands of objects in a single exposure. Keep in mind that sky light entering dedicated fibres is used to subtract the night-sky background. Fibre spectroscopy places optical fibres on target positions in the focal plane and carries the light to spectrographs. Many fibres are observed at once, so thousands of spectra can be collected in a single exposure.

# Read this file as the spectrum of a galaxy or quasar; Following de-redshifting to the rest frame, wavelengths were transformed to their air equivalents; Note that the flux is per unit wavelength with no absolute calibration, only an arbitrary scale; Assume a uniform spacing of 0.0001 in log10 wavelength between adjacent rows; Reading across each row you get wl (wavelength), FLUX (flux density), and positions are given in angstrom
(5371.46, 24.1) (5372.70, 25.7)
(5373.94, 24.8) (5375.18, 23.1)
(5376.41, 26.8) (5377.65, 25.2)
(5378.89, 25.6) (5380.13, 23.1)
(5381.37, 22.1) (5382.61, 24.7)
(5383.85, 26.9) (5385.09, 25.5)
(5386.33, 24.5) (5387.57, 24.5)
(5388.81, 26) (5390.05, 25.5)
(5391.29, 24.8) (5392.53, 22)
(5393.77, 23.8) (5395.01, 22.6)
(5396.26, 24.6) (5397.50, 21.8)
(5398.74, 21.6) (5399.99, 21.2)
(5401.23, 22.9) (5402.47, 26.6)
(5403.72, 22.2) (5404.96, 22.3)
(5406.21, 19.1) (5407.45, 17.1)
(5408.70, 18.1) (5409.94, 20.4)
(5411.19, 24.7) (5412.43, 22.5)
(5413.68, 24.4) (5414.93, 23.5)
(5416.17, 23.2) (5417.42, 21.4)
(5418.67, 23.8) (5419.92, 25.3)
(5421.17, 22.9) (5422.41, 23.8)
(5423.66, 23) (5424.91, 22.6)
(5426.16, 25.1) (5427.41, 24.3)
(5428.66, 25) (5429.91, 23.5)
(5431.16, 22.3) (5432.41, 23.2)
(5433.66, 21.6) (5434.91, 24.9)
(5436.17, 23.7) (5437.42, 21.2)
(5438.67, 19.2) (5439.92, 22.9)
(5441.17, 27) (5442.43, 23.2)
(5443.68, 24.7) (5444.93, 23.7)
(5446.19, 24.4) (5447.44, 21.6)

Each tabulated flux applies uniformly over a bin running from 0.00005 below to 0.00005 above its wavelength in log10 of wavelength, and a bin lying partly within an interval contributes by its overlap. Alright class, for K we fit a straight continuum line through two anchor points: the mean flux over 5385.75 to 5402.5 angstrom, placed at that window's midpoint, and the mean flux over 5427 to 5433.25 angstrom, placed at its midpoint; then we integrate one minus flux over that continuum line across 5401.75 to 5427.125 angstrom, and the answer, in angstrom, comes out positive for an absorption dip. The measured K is 1.1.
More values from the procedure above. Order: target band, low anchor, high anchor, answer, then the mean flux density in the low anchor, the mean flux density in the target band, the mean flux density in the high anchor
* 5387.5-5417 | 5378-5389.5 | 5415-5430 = 1.9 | 24.8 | 22.7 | 23.7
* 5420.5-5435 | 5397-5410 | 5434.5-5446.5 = -0.5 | 21.2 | 23.5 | 23.4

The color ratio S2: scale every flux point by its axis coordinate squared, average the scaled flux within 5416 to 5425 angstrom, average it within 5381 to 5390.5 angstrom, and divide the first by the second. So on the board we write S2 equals 0.94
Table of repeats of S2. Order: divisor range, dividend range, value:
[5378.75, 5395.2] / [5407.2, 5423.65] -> 0.93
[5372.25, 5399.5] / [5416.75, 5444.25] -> 0.98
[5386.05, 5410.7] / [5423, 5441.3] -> 1.04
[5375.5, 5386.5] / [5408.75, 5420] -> 0.93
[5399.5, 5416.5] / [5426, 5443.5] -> 1.07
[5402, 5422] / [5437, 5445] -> 1.05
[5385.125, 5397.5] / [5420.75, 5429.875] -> 1.00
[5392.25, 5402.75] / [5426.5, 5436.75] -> 1.04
